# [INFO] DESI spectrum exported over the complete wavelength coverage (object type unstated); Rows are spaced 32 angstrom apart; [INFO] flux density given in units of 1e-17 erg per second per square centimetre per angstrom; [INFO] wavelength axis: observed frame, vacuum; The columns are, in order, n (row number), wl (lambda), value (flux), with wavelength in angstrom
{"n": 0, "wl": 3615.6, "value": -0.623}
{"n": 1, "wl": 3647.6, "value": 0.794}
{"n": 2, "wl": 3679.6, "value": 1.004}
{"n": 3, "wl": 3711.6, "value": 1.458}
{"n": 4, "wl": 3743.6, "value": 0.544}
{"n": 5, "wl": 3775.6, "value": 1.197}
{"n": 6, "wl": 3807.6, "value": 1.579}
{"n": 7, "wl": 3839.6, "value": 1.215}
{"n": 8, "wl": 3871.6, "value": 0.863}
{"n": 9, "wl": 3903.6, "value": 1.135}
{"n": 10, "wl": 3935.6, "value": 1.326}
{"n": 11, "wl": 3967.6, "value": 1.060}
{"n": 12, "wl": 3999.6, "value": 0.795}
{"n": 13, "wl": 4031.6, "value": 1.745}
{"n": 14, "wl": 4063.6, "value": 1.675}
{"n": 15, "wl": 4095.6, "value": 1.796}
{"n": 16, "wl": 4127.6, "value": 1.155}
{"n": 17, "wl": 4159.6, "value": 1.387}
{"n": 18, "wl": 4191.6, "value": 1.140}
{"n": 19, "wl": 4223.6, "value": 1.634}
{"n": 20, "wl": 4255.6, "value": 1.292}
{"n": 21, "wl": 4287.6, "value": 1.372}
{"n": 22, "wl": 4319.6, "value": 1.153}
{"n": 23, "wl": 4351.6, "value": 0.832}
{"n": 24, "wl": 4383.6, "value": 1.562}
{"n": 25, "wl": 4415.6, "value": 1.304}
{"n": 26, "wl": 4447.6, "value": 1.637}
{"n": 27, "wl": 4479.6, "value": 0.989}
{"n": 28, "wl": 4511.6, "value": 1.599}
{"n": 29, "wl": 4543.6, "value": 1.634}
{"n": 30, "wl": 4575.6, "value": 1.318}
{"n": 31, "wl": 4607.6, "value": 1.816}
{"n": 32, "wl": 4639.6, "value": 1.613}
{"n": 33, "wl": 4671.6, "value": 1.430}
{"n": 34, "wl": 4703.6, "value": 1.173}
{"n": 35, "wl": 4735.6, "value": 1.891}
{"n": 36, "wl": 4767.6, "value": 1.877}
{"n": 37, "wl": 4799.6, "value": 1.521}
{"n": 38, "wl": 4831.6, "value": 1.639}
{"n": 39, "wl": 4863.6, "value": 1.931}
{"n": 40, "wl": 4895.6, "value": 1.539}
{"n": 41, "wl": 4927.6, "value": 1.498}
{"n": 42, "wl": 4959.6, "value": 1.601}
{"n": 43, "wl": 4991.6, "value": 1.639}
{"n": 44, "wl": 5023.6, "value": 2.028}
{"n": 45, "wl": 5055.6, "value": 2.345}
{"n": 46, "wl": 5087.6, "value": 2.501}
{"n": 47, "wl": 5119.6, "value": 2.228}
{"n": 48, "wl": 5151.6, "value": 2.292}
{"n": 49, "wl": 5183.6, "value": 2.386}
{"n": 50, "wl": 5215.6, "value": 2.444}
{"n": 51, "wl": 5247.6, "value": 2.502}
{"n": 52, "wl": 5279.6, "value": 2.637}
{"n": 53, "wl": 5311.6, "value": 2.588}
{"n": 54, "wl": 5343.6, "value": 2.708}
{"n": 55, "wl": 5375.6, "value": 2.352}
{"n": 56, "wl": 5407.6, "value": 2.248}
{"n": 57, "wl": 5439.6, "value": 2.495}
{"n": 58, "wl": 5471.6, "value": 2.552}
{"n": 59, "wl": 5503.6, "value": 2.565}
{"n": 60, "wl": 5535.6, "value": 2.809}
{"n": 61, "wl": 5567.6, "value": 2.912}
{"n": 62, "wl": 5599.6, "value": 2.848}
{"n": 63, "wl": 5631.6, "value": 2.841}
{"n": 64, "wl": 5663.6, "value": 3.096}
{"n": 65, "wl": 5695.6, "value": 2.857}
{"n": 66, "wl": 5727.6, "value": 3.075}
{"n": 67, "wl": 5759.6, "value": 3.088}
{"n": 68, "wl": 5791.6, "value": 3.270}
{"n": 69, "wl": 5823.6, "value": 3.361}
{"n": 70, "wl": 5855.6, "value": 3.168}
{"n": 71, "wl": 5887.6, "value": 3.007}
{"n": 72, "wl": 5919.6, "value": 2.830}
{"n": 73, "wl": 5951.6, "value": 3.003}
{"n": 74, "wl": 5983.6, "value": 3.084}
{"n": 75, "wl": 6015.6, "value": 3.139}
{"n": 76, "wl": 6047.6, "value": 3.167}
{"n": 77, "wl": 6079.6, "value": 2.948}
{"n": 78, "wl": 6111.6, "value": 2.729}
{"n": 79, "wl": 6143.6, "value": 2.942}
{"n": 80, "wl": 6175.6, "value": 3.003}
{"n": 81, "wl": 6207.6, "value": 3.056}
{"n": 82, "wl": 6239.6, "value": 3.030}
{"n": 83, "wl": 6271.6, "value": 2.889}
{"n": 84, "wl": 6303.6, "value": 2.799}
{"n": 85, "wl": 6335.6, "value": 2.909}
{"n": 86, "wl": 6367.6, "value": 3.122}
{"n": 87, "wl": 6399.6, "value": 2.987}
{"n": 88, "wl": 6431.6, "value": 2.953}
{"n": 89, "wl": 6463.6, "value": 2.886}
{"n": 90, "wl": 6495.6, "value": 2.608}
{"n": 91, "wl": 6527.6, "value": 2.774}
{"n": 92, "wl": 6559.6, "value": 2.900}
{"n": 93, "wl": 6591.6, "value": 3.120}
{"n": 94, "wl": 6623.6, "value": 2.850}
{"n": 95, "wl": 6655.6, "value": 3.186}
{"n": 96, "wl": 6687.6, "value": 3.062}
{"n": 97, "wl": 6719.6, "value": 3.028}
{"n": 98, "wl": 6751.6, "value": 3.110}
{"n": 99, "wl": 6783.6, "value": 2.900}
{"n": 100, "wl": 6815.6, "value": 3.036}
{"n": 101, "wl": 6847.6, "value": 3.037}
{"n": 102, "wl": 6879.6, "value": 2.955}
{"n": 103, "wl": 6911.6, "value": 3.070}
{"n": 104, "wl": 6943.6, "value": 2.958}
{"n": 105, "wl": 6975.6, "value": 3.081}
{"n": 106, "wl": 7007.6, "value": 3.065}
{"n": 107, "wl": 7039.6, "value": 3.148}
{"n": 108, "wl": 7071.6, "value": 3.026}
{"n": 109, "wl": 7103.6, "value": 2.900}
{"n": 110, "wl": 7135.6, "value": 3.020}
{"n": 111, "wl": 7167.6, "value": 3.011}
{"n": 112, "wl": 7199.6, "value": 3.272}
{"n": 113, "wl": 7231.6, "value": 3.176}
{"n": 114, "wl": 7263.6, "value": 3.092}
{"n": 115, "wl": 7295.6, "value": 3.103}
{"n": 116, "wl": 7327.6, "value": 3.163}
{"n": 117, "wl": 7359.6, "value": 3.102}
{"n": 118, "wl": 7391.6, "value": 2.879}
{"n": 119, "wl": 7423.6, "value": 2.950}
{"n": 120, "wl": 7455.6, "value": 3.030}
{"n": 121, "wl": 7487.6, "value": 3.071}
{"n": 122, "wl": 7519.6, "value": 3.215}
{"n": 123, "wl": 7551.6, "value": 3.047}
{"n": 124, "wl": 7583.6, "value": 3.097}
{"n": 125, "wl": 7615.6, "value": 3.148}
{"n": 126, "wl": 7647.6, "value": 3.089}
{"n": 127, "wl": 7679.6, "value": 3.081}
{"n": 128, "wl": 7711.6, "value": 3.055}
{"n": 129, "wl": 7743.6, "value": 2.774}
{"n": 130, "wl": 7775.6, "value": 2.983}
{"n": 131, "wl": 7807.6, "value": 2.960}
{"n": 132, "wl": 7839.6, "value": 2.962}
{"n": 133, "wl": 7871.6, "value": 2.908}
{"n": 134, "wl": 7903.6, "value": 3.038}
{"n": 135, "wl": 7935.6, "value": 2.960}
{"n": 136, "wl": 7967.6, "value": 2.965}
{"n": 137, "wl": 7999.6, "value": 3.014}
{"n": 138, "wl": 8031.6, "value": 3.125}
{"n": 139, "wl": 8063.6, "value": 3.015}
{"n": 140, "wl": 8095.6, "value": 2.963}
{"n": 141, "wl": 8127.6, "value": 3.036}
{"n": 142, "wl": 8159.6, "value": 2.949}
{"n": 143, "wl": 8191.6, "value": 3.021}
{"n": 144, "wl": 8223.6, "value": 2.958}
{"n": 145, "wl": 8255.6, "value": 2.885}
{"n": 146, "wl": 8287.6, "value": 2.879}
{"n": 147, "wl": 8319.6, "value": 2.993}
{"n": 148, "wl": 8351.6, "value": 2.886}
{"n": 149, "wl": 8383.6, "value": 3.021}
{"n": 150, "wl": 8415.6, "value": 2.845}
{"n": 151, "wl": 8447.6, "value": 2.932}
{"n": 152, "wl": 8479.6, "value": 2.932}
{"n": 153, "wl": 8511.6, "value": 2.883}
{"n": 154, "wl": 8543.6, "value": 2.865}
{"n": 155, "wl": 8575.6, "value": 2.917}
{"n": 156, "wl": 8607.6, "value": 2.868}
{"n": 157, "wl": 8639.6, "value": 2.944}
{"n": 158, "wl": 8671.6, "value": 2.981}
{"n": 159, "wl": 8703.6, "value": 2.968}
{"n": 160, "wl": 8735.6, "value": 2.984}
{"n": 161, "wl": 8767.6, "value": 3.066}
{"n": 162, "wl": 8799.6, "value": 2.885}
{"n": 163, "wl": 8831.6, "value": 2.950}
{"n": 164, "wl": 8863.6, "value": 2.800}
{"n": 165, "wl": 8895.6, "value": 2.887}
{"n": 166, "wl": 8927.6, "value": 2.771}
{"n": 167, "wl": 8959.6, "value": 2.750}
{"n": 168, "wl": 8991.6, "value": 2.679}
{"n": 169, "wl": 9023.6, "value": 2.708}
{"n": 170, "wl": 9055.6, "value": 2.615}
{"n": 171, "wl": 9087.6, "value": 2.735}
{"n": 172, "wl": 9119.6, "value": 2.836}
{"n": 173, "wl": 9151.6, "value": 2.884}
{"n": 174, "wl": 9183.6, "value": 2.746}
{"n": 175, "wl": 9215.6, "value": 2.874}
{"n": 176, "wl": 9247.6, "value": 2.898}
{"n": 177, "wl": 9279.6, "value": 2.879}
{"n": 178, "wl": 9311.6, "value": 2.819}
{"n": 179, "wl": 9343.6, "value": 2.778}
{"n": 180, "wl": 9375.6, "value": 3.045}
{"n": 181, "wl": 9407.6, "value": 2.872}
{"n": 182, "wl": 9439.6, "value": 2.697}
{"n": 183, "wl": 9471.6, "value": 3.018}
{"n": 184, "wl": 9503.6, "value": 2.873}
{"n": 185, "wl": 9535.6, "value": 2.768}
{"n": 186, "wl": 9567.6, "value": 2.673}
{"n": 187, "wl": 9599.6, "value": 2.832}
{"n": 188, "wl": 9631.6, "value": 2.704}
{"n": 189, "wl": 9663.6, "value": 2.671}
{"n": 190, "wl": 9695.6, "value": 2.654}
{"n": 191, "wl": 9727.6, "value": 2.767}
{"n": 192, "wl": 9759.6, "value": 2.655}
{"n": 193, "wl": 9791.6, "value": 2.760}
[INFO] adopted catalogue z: 0.26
